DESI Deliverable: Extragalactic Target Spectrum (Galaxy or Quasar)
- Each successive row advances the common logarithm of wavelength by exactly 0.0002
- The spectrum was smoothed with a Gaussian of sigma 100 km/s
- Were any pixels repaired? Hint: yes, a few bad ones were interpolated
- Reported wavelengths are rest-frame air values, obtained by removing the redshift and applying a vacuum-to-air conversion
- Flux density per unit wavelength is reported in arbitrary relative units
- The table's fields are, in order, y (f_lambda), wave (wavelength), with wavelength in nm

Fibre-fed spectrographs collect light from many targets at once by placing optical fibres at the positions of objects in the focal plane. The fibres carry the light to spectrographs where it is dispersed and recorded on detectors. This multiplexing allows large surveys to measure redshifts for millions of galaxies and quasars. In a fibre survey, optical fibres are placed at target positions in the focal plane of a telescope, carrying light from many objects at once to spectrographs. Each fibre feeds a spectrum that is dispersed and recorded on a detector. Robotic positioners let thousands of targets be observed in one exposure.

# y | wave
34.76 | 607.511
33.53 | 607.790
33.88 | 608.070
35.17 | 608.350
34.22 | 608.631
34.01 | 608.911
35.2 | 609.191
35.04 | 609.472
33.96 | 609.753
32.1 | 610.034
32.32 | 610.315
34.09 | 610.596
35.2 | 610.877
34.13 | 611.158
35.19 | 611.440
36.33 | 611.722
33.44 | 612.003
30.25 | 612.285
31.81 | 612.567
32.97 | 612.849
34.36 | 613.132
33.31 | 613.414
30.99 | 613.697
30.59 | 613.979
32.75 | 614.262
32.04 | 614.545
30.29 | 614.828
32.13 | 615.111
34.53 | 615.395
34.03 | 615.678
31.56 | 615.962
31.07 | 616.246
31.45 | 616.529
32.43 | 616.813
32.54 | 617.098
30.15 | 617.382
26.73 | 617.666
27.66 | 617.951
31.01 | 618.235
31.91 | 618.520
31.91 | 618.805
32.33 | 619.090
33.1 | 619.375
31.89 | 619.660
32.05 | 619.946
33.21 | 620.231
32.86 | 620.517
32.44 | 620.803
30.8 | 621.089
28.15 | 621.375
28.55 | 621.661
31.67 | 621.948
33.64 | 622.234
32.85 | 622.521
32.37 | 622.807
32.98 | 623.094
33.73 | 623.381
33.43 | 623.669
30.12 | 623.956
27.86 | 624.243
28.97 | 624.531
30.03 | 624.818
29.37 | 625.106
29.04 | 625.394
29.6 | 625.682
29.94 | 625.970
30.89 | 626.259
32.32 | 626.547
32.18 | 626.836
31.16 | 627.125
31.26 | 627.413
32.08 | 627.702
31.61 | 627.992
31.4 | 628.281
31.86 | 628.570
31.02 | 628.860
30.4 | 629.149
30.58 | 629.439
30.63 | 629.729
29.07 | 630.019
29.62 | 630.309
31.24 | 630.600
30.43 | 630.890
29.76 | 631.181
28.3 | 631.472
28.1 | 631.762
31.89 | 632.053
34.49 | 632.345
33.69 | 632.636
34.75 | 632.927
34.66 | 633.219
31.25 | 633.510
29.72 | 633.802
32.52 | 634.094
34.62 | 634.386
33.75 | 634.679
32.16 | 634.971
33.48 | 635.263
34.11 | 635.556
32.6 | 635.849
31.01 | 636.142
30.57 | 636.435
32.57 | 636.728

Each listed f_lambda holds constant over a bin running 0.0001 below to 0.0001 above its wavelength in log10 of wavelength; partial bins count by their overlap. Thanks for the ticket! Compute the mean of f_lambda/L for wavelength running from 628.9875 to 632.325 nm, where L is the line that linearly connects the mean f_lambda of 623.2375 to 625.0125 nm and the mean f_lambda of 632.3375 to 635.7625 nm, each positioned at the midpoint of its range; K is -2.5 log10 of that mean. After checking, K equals 0.07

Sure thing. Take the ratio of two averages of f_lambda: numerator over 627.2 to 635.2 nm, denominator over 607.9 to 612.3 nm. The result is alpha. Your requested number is 0.92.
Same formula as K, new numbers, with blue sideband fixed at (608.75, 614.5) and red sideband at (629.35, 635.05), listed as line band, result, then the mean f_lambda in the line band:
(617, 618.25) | 0.12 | 29.4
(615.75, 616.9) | 0.04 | 31.7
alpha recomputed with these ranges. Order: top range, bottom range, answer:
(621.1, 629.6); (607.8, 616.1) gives 0.93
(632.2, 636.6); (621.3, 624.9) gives 1.05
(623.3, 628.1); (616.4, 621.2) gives 0.98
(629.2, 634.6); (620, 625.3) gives 1.00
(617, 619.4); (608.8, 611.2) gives 0.90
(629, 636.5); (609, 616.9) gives 0.96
